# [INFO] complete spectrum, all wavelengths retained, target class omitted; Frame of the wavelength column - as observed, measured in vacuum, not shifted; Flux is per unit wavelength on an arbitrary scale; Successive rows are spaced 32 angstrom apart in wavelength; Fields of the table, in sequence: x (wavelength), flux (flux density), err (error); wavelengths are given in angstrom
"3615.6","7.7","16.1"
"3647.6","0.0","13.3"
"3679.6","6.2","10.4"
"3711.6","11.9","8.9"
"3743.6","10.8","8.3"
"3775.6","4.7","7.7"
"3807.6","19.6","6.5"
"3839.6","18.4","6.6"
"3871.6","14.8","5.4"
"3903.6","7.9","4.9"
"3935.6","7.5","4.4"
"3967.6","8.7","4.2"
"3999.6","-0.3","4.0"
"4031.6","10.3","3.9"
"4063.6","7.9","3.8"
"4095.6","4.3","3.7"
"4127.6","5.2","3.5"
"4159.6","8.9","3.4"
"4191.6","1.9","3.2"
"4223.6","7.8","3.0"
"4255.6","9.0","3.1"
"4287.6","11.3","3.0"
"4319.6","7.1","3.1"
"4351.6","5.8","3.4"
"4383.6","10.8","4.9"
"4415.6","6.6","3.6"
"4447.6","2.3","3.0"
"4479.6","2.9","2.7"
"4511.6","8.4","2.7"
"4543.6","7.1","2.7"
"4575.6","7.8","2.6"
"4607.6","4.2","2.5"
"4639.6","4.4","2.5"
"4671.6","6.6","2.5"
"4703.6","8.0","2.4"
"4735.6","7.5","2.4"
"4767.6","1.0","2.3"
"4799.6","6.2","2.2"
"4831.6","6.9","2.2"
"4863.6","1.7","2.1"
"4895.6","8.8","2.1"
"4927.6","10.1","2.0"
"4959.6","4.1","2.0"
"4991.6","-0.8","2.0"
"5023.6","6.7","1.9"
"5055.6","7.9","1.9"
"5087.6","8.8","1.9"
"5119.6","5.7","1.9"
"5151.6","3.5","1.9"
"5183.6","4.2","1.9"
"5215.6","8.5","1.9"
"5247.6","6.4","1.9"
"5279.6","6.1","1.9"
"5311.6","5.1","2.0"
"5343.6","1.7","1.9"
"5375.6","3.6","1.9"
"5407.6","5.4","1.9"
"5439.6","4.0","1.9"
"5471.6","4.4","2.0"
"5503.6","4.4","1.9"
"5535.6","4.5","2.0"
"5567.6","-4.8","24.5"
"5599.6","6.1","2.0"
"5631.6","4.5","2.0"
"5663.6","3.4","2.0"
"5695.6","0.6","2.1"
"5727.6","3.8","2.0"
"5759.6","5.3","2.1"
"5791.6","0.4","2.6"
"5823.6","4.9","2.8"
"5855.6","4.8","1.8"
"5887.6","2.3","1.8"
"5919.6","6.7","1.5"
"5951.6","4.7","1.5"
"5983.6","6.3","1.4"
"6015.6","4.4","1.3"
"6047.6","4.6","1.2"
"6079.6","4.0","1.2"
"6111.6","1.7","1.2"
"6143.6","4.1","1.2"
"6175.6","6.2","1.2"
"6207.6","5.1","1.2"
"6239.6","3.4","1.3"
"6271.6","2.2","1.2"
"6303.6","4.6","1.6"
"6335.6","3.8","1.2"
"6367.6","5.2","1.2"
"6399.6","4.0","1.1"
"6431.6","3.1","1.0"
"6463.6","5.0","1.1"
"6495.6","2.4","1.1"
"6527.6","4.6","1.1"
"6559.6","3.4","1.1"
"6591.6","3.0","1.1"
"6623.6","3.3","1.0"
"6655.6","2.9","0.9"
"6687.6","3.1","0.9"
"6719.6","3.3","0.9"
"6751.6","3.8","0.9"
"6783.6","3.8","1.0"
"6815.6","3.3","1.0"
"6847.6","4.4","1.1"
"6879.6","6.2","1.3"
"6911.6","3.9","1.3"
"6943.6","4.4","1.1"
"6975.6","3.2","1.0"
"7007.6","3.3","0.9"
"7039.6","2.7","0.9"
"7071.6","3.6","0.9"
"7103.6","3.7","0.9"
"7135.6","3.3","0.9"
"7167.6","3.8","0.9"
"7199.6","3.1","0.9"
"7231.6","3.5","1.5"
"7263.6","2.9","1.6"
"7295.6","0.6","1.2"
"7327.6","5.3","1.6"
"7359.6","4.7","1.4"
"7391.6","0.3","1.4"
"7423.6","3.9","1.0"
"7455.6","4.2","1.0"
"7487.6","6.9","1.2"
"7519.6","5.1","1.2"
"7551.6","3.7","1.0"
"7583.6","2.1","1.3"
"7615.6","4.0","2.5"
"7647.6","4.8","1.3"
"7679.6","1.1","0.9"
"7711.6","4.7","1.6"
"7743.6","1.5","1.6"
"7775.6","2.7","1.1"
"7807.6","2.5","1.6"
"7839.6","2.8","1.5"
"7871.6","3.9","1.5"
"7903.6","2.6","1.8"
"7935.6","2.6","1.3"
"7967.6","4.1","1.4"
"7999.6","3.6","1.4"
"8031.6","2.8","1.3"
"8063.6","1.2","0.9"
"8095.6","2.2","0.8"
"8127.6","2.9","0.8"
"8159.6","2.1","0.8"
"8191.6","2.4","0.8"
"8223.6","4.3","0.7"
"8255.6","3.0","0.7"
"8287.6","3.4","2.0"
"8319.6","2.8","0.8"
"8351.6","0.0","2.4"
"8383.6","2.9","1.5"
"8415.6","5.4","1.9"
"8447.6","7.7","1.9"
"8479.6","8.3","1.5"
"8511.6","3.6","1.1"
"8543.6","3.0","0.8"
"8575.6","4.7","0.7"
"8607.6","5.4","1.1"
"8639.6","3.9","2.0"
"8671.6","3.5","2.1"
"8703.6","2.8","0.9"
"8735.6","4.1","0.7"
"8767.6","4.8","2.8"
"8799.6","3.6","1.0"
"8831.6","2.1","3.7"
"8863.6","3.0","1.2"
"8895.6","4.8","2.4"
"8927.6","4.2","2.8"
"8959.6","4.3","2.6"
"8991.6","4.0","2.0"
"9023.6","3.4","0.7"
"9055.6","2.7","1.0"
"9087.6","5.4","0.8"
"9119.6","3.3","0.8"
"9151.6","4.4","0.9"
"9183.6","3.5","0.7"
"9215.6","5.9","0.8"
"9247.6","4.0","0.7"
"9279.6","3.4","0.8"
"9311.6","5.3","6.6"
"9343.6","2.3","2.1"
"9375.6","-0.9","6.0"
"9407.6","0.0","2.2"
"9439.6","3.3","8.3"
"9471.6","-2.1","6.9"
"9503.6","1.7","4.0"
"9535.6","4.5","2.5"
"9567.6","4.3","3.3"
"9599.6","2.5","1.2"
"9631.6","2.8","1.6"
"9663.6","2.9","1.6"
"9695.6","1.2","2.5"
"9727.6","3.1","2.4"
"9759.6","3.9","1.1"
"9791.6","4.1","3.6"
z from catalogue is 1.270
